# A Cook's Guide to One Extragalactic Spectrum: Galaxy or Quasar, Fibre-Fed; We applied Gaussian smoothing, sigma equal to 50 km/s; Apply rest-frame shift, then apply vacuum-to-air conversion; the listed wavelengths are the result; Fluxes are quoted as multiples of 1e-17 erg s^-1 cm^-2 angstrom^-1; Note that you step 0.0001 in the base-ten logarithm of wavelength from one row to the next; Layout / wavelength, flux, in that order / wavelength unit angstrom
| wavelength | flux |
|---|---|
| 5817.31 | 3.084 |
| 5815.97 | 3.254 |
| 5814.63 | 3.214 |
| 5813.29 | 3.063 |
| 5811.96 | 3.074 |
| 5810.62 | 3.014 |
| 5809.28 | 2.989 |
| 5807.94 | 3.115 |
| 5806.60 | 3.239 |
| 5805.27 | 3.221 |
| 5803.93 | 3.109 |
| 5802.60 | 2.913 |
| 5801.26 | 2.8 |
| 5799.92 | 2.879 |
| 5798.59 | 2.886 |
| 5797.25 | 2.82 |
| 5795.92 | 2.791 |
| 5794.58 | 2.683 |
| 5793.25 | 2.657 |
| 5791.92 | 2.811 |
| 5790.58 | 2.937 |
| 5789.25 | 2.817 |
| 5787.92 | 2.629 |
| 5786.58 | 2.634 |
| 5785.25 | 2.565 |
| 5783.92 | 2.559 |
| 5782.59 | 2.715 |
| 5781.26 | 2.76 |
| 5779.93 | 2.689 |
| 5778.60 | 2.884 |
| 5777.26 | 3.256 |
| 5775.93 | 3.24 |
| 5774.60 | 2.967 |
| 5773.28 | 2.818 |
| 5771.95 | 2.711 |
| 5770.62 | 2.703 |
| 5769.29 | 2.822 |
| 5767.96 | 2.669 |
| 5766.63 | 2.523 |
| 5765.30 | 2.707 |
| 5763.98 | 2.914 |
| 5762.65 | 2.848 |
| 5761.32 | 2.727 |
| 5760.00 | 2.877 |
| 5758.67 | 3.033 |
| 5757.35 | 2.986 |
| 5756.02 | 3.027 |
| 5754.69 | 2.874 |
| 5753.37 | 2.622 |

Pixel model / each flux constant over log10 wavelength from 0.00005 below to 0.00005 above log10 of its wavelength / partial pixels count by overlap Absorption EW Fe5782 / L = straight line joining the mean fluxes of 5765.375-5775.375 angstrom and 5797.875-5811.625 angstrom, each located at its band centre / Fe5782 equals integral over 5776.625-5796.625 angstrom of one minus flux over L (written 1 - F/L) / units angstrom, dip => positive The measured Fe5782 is 0.80 angstrom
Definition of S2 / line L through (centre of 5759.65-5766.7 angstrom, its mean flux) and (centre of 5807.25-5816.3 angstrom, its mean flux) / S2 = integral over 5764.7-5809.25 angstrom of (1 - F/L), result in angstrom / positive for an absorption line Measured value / 1.5 angstrom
